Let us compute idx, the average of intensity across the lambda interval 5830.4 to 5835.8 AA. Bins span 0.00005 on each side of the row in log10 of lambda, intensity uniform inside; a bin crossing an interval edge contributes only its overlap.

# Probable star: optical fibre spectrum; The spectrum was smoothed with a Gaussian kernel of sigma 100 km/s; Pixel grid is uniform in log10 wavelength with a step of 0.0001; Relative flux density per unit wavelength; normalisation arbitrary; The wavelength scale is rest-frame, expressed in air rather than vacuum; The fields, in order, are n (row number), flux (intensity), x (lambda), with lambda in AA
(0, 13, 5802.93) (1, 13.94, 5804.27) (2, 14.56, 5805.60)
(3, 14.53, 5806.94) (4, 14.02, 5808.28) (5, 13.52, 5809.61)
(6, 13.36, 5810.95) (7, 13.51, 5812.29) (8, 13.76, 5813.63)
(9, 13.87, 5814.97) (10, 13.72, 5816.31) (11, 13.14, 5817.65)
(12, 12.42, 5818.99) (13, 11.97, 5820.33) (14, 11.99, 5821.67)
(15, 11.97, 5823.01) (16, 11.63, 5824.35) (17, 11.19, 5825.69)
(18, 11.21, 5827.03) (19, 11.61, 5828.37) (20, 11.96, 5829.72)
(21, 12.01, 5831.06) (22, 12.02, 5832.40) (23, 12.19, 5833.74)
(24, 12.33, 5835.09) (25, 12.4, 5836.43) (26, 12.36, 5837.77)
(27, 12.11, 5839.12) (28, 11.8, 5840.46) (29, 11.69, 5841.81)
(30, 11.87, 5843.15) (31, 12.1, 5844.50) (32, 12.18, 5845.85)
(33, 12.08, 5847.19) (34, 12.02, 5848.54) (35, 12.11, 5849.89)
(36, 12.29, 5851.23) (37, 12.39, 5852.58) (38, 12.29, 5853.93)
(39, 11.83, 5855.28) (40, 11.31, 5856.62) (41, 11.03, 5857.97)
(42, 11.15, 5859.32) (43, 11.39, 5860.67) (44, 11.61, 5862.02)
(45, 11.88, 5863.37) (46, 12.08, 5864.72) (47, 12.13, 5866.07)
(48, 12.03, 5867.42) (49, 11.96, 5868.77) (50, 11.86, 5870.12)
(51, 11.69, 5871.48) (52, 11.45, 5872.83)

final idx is 12.1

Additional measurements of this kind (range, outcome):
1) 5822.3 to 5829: 11.5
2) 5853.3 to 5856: 12.1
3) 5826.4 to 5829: 11.4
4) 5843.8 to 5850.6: 12.1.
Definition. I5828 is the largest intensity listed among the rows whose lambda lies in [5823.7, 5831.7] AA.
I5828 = 12.01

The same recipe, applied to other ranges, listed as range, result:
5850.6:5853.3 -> 12.39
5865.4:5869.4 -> 12.13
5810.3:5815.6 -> 13.87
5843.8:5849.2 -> 12.18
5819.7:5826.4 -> 11.99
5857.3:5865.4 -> 12.08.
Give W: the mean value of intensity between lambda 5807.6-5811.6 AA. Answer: 13.6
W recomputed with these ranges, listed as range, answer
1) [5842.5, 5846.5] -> 12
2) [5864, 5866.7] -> 12.1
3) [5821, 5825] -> 11.9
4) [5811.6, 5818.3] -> 13.6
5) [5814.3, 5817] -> 13.8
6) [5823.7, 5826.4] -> 11.4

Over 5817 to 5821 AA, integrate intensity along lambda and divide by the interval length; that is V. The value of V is 12.5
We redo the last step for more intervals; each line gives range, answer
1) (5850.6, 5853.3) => 12.3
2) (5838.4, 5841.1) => 12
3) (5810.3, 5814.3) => 13.5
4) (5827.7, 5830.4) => 11.8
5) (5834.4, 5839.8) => 12.3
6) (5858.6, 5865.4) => 11.6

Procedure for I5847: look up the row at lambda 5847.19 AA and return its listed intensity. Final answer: 12.08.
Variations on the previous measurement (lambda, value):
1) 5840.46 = 11.8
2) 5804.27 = 13.94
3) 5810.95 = 13.36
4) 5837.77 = 12.36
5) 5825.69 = 11.19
